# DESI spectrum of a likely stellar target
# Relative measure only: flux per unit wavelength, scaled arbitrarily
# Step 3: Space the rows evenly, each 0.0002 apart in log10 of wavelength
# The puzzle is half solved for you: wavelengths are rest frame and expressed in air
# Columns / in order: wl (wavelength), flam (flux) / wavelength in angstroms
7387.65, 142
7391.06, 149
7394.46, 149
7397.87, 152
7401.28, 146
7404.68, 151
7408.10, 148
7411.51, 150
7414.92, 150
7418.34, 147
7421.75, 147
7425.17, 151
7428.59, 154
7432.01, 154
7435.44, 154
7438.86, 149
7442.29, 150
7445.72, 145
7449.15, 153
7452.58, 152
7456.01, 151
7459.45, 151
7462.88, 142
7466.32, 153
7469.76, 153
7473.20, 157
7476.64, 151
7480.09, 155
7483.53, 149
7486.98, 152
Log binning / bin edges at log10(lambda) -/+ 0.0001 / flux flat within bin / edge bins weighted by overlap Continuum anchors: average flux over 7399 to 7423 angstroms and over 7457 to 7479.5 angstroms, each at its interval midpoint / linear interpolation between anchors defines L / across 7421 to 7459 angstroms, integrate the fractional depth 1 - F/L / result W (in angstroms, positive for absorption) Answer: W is -0.27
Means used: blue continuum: 149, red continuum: 151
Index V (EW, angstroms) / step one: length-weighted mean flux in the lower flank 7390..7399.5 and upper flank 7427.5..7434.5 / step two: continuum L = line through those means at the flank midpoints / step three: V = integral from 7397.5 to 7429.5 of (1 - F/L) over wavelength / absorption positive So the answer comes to 0.6 angstroms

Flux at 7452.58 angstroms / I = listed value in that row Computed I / 152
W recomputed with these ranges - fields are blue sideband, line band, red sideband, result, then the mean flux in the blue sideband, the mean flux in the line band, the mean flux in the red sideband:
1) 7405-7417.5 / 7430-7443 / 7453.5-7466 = -0.3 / 149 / 152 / 149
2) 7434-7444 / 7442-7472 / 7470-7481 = 0.5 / 151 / 150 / 154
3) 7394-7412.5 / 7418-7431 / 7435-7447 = -0.1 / 149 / 150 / 149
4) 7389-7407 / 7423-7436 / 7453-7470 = -0.3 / 149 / 153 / 150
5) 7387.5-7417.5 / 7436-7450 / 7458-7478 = 0.1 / 149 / 149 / 151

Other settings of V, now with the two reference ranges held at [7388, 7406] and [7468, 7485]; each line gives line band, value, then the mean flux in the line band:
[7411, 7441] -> -0.1 angstroms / 151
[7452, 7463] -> 0.2 angstroms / 150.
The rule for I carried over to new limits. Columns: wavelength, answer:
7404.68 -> 151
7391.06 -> 149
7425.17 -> 151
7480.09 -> 155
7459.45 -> 151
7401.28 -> 146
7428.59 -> 154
